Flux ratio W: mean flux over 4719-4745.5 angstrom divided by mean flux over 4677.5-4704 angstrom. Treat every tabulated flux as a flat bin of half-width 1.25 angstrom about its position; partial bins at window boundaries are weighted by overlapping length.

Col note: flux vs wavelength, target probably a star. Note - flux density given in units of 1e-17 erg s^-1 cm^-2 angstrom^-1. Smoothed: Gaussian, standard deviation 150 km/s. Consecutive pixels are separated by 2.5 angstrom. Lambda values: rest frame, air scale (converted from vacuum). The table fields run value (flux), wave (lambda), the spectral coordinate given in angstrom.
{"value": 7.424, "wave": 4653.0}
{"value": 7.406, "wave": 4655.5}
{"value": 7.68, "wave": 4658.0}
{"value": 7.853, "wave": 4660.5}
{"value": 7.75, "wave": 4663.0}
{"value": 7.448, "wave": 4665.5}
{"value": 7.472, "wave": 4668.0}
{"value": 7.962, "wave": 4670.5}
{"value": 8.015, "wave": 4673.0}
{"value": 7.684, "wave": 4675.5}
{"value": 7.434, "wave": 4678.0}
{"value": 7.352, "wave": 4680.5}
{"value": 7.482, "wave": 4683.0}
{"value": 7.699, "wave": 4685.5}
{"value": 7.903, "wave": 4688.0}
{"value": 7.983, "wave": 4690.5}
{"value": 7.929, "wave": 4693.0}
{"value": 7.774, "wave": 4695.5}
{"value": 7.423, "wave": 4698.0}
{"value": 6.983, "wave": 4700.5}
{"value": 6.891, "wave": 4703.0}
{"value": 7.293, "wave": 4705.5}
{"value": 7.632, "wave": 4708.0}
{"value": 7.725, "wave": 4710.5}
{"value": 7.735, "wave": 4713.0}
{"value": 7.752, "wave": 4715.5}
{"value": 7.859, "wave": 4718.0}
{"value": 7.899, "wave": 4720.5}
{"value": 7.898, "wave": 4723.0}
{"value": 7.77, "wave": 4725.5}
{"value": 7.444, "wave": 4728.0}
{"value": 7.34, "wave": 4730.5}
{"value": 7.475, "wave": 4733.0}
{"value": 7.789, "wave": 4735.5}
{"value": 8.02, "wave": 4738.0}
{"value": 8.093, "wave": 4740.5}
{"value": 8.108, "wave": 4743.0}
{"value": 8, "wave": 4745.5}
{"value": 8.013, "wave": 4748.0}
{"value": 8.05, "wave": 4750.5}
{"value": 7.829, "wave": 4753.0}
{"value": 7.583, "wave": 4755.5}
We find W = 1.0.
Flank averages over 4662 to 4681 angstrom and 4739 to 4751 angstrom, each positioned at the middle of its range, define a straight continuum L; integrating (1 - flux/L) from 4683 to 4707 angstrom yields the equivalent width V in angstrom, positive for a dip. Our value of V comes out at 0.7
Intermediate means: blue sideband 7.65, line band 7.54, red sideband 8.05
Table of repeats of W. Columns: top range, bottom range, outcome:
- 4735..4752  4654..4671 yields 1.05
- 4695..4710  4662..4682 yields 0.96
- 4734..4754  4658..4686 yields 1.04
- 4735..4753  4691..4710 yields 1.07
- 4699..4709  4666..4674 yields 0.93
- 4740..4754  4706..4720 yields 1.04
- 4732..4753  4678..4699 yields 1.03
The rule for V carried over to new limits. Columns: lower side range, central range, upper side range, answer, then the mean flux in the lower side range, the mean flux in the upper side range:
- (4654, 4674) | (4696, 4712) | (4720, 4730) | 0.7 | 7.69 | 7.71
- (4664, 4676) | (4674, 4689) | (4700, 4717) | 0.1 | 7.72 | 7.46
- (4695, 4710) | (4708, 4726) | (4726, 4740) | -0.8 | 7.33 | 7.65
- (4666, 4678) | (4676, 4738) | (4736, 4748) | 2.1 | 7.73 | 8.03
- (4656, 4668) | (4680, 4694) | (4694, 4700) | -0.3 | 7.64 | 7.54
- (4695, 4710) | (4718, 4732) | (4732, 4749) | 0.0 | 7.33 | 7.93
